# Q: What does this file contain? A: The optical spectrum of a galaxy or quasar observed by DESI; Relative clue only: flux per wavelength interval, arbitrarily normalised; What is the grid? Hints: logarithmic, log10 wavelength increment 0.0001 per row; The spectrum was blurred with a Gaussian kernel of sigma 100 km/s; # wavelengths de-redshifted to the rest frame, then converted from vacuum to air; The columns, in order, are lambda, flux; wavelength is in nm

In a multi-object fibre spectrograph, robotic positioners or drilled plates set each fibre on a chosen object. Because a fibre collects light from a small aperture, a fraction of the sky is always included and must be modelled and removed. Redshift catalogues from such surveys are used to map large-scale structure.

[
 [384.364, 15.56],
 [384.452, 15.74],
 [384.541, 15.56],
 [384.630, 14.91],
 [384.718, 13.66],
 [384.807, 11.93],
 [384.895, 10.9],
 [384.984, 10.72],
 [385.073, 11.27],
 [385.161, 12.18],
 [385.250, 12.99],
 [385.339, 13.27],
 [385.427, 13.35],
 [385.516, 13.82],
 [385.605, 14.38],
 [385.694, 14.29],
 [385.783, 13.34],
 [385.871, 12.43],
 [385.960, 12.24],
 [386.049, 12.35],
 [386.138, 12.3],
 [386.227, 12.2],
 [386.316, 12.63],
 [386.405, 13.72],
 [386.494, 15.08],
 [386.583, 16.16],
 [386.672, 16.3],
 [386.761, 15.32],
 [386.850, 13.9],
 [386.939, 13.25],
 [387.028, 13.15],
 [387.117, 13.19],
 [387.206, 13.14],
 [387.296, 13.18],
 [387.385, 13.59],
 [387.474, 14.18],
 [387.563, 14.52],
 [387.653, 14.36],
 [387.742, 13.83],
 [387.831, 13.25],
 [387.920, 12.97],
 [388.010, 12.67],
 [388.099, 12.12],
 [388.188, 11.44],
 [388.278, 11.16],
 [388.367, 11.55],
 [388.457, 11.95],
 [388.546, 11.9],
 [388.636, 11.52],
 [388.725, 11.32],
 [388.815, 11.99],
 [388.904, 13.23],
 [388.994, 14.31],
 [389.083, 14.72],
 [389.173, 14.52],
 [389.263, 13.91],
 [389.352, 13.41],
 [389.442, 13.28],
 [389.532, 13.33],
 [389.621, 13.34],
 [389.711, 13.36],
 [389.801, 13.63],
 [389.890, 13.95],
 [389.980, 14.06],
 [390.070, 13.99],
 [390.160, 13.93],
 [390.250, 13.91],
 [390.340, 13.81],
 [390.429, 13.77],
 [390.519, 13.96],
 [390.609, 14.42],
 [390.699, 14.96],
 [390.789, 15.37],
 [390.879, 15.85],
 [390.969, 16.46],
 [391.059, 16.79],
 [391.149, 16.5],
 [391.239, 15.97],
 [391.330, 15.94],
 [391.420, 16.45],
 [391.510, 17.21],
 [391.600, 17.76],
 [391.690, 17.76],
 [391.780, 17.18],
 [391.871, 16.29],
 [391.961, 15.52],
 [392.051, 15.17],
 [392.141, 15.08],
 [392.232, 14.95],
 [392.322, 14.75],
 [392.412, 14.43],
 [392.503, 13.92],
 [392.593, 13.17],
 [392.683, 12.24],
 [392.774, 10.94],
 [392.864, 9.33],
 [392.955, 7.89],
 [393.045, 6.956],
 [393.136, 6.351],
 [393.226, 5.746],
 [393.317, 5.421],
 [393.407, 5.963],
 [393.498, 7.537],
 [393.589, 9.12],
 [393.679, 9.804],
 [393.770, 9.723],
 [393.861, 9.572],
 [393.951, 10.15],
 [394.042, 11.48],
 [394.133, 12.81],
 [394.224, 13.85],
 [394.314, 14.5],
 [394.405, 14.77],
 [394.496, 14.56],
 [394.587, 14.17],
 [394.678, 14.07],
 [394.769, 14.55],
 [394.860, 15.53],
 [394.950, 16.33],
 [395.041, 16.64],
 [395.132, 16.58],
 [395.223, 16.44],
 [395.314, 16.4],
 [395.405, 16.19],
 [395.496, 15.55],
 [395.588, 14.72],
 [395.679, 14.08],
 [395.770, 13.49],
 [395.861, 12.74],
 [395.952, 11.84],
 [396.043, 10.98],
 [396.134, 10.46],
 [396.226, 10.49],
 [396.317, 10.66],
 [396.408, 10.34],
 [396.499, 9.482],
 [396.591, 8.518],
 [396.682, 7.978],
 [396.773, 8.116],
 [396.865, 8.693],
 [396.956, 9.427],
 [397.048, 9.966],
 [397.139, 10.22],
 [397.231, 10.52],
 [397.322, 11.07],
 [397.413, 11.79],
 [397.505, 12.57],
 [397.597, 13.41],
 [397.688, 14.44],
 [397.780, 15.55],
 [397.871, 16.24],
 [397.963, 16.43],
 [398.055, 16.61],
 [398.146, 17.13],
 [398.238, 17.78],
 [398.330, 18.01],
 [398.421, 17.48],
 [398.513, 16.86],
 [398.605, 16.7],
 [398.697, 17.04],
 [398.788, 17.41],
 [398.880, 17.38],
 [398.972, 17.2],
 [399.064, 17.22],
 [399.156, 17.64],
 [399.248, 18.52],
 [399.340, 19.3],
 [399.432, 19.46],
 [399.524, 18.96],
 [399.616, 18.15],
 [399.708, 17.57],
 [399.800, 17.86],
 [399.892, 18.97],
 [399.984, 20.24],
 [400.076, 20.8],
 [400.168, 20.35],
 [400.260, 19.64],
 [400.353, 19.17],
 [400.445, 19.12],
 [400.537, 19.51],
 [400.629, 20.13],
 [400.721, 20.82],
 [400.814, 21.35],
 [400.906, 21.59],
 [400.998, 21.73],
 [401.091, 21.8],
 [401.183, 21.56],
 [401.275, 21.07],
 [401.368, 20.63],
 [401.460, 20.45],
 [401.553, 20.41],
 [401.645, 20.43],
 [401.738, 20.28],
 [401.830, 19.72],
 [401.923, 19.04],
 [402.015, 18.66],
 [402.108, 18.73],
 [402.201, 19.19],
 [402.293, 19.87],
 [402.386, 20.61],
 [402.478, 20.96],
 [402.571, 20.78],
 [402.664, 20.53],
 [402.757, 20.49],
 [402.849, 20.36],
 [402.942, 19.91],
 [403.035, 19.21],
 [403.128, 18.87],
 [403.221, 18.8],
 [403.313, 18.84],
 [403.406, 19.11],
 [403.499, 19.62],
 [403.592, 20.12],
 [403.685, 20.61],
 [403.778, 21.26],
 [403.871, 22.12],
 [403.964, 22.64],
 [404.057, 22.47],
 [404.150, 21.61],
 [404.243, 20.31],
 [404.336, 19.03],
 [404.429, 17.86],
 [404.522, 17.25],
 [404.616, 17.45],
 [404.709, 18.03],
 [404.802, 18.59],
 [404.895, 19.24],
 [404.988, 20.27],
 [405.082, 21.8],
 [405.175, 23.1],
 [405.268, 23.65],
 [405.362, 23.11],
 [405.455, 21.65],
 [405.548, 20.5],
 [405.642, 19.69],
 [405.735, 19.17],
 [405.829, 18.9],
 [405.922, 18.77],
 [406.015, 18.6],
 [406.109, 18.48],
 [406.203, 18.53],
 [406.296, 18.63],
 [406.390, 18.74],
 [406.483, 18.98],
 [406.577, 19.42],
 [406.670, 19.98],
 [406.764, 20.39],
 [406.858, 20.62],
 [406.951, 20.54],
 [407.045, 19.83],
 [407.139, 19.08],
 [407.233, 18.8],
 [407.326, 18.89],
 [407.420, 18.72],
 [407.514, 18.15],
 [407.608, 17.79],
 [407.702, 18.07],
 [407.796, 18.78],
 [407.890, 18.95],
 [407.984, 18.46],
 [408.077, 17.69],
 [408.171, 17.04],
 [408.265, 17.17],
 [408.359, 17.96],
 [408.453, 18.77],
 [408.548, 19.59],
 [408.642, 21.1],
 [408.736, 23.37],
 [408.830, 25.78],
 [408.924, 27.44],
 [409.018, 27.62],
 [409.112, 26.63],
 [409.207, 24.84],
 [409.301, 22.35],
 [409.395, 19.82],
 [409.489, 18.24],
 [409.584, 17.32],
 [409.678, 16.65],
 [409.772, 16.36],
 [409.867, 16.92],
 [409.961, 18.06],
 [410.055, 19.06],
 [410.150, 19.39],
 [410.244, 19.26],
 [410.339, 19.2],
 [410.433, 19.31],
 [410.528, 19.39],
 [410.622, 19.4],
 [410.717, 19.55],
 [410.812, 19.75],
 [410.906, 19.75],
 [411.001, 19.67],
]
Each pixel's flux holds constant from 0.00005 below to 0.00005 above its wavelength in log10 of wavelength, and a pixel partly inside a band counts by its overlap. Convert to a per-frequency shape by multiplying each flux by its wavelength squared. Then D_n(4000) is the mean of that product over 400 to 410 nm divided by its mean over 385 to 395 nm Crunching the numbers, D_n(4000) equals 1.6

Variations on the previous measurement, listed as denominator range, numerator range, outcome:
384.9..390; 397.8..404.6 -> 1.57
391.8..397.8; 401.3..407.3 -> 1.73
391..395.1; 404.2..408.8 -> 1.59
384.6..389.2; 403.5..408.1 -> 1.65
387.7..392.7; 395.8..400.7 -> 1.12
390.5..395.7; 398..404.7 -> 1.50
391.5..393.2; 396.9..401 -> 1.32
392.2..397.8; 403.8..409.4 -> 1.81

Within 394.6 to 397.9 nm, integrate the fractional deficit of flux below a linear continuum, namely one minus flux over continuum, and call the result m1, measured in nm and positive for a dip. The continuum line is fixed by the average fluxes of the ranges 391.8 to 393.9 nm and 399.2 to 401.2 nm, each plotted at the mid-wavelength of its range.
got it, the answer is 0.48 nm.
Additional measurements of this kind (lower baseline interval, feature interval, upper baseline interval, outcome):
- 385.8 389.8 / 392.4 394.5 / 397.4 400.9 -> 0.71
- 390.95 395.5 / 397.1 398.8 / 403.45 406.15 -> 0.11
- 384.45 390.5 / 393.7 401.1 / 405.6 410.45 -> 0.55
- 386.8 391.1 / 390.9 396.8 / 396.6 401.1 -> 0.82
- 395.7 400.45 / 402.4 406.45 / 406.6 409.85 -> -0.42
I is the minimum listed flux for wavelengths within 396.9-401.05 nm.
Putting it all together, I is 9.427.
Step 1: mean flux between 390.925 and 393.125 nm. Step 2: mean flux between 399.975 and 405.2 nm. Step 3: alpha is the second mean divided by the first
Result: 1.4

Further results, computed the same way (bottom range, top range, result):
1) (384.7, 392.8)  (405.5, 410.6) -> 1.42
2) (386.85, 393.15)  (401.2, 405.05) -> 1.45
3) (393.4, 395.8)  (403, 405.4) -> 1.51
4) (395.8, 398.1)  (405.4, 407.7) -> 1.67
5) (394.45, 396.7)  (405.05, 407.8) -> 1.47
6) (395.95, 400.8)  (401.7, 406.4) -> 1.29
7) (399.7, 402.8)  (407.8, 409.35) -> 1.07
